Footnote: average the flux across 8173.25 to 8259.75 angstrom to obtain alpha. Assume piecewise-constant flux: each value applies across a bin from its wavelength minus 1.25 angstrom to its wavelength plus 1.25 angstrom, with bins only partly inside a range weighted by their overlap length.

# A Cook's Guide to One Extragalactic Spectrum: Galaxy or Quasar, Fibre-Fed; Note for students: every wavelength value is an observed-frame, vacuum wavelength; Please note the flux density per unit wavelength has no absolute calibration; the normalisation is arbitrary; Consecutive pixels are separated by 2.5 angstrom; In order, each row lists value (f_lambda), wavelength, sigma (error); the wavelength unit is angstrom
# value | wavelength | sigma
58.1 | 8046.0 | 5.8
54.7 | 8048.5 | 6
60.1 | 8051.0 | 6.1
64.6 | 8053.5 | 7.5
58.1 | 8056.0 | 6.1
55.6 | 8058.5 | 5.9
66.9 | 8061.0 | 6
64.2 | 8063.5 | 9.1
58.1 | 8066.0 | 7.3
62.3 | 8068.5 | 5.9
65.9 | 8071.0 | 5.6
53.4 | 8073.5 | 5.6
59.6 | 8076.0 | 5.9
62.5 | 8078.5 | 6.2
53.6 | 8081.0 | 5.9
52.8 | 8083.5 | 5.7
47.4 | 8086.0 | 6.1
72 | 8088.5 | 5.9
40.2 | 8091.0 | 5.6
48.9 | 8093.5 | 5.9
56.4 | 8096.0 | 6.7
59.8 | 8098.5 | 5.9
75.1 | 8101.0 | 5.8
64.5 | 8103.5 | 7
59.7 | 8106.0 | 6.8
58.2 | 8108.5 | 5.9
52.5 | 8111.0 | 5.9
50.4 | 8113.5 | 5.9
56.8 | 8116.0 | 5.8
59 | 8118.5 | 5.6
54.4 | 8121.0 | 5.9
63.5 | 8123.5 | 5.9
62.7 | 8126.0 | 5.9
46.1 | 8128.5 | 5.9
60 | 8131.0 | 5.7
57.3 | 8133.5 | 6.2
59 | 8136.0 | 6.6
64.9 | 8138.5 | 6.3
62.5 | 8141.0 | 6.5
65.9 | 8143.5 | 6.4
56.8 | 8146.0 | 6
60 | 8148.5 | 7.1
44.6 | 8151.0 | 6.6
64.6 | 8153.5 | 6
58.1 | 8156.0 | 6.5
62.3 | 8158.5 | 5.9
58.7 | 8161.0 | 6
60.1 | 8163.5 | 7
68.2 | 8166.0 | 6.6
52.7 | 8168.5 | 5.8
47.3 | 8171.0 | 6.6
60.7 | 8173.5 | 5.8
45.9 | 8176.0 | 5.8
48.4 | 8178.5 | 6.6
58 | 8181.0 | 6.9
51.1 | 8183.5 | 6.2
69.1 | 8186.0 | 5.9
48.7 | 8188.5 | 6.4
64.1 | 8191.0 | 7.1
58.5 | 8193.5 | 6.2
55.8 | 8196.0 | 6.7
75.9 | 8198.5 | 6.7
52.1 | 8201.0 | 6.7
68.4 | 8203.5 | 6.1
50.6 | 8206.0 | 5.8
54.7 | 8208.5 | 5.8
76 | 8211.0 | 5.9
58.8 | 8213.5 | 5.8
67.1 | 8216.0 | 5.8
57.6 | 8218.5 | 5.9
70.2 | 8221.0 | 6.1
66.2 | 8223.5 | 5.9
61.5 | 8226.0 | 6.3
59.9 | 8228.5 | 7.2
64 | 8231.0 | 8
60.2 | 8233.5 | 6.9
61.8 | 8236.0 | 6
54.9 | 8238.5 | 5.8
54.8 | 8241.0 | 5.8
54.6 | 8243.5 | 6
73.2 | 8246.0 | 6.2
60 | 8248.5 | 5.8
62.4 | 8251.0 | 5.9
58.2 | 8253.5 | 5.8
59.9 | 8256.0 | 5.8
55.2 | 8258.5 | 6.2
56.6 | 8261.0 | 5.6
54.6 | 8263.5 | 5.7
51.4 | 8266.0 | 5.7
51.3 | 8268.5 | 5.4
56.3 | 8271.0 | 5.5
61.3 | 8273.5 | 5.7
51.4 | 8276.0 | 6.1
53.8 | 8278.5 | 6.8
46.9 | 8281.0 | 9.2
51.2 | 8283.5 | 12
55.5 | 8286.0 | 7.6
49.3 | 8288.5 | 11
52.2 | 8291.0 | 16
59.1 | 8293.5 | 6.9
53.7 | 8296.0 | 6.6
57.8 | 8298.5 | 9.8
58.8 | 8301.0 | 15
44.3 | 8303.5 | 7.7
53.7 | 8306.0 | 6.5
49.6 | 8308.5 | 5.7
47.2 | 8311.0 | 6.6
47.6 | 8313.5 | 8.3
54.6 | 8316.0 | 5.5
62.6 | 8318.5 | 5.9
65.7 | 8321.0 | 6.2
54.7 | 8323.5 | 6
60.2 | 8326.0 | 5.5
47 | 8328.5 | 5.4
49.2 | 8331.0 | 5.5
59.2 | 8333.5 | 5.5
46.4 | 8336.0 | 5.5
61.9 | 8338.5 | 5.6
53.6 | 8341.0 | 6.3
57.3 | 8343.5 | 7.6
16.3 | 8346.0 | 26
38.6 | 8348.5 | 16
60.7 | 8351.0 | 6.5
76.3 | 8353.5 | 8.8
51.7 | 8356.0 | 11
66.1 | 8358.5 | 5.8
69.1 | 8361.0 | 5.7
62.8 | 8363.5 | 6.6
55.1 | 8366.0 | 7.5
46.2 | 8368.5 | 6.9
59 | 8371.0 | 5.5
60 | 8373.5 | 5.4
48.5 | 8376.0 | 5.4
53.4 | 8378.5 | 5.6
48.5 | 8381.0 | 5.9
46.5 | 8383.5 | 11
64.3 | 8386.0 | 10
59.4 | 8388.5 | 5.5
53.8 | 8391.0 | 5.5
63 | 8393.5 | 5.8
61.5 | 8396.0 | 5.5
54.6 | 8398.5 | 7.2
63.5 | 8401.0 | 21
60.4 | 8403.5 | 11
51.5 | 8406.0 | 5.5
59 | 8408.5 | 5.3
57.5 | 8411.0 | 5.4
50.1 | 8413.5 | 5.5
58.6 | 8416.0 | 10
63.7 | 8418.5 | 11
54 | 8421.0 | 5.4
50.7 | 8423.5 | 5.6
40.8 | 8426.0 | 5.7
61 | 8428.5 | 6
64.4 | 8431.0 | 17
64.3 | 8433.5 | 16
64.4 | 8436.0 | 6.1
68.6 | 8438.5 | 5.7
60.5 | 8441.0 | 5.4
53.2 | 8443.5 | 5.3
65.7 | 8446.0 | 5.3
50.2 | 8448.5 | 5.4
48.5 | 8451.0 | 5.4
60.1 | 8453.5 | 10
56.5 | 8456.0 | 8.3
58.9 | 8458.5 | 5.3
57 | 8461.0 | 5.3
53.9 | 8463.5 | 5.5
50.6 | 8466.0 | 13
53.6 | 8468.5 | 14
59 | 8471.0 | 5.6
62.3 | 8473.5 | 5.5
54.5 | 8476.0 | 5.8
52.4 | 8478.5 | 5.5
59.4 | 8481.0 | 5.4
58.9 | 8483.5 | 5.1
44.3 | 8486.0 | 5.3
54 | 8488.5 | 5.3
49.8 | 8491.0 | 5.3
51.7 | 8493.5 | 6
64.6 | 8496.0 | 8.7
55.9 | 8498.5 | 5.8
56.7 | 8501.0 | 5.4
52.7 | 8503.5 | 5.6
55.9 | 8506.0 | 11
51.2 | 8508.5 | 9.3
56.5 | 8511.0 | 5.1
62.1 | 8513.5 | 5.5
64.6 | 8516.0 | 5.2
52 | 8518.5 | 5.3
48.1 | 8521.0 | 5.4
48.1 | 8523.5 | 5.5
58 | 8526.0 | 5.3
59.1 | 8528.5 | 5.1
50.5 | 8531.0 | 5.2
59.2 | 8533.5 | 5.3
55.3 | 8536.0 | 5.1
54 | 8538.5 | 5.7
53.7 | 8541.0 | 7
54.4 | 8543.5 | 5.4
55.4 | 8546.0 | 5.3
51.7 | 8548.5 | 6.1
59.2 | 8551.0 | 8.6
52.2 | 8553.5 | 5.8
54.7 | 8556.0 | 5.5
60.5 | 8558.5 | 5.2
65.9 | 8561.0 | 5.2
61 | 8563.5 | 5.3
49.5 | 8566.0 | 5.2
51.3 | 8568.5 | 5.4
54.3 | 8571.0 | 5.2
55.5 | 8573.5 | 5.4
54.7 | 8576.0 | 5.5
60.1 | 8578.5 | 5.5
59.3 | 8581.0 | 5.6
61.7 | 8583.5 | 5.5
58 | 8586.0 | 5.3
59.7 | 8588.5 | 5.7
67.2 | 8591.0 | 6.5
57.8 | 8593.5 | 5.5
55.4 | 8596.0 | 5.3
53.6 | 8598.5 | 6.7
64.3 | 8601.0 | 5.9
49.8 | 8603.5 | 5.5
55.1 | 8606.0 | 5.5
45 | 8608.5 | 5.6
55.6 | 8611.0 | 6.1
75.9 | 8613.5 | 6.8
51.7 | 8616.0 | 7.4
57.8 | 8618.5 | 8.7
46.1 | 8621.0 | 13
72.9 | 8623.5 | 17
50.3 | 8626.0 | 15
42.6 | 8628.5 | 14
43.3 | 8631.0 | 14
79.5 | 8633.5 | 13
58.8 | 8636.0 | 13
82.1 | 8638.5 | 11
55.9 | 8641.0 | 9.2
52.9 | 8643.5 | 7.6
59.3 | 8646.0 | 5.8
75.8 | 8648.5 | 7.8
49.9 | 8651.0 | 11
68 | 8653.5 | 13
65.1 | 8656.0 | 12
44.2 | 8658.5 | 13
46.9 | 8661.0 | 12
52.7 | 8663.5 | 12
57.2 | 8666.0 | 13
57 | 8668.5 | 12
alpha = 59.9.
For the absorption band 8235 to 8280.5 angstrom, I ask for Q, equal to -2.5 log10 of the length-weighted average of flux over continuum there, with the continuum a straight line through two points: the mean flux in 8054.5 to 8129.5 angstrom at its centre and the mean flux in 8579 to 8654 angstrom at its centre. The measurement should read 0.02 mag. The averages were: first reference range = 58.1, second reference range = 58.8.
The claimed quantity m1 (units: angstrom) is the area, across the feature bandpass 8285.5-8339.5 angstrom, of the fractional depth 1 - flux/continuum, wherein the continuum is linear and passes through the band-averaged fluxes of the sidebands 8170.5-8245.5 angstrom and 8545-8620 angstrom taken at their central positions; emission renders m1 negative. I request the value 4.4 angstrom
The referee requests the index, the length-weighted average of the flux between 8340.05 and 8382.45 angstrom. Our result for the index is 54.3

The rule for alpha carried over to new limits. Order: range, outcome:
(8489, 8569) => 55.5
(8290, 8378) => 54.5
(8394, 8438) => 57.9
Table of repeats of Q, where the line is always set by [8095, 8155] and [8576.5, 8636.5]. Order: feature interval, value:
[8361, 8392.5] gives 0.053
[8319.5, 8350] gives 0.145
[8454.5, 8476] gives 0.029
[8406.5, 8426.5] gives 0.065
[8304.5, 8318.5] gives 0.136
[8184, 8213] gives -0.040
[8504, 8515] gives 0.027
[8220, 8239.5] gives -0.066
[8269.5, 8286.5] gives 0.094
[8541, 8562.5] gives 0.020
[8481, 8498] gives 0.067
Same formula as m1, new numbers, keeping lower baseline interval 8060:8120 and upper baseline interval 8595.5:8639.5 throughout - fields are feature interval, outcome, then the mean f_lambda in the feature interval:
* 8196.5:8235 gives -3.0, 62.7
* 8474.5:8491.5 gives 1.2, 53.6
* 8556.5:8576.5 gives 0.4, 56.6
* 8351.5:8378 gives -0.6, 59.3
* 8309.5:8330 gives 1.1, 54.8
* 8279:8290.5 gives 1.4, 51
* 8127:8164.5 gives -0.3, 58.7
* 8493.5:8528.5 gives 1.2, 55.8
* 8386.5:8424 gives 0.1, 57.7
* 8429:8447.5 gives -1.6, 62.8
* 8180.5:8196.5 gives 0.0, 58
